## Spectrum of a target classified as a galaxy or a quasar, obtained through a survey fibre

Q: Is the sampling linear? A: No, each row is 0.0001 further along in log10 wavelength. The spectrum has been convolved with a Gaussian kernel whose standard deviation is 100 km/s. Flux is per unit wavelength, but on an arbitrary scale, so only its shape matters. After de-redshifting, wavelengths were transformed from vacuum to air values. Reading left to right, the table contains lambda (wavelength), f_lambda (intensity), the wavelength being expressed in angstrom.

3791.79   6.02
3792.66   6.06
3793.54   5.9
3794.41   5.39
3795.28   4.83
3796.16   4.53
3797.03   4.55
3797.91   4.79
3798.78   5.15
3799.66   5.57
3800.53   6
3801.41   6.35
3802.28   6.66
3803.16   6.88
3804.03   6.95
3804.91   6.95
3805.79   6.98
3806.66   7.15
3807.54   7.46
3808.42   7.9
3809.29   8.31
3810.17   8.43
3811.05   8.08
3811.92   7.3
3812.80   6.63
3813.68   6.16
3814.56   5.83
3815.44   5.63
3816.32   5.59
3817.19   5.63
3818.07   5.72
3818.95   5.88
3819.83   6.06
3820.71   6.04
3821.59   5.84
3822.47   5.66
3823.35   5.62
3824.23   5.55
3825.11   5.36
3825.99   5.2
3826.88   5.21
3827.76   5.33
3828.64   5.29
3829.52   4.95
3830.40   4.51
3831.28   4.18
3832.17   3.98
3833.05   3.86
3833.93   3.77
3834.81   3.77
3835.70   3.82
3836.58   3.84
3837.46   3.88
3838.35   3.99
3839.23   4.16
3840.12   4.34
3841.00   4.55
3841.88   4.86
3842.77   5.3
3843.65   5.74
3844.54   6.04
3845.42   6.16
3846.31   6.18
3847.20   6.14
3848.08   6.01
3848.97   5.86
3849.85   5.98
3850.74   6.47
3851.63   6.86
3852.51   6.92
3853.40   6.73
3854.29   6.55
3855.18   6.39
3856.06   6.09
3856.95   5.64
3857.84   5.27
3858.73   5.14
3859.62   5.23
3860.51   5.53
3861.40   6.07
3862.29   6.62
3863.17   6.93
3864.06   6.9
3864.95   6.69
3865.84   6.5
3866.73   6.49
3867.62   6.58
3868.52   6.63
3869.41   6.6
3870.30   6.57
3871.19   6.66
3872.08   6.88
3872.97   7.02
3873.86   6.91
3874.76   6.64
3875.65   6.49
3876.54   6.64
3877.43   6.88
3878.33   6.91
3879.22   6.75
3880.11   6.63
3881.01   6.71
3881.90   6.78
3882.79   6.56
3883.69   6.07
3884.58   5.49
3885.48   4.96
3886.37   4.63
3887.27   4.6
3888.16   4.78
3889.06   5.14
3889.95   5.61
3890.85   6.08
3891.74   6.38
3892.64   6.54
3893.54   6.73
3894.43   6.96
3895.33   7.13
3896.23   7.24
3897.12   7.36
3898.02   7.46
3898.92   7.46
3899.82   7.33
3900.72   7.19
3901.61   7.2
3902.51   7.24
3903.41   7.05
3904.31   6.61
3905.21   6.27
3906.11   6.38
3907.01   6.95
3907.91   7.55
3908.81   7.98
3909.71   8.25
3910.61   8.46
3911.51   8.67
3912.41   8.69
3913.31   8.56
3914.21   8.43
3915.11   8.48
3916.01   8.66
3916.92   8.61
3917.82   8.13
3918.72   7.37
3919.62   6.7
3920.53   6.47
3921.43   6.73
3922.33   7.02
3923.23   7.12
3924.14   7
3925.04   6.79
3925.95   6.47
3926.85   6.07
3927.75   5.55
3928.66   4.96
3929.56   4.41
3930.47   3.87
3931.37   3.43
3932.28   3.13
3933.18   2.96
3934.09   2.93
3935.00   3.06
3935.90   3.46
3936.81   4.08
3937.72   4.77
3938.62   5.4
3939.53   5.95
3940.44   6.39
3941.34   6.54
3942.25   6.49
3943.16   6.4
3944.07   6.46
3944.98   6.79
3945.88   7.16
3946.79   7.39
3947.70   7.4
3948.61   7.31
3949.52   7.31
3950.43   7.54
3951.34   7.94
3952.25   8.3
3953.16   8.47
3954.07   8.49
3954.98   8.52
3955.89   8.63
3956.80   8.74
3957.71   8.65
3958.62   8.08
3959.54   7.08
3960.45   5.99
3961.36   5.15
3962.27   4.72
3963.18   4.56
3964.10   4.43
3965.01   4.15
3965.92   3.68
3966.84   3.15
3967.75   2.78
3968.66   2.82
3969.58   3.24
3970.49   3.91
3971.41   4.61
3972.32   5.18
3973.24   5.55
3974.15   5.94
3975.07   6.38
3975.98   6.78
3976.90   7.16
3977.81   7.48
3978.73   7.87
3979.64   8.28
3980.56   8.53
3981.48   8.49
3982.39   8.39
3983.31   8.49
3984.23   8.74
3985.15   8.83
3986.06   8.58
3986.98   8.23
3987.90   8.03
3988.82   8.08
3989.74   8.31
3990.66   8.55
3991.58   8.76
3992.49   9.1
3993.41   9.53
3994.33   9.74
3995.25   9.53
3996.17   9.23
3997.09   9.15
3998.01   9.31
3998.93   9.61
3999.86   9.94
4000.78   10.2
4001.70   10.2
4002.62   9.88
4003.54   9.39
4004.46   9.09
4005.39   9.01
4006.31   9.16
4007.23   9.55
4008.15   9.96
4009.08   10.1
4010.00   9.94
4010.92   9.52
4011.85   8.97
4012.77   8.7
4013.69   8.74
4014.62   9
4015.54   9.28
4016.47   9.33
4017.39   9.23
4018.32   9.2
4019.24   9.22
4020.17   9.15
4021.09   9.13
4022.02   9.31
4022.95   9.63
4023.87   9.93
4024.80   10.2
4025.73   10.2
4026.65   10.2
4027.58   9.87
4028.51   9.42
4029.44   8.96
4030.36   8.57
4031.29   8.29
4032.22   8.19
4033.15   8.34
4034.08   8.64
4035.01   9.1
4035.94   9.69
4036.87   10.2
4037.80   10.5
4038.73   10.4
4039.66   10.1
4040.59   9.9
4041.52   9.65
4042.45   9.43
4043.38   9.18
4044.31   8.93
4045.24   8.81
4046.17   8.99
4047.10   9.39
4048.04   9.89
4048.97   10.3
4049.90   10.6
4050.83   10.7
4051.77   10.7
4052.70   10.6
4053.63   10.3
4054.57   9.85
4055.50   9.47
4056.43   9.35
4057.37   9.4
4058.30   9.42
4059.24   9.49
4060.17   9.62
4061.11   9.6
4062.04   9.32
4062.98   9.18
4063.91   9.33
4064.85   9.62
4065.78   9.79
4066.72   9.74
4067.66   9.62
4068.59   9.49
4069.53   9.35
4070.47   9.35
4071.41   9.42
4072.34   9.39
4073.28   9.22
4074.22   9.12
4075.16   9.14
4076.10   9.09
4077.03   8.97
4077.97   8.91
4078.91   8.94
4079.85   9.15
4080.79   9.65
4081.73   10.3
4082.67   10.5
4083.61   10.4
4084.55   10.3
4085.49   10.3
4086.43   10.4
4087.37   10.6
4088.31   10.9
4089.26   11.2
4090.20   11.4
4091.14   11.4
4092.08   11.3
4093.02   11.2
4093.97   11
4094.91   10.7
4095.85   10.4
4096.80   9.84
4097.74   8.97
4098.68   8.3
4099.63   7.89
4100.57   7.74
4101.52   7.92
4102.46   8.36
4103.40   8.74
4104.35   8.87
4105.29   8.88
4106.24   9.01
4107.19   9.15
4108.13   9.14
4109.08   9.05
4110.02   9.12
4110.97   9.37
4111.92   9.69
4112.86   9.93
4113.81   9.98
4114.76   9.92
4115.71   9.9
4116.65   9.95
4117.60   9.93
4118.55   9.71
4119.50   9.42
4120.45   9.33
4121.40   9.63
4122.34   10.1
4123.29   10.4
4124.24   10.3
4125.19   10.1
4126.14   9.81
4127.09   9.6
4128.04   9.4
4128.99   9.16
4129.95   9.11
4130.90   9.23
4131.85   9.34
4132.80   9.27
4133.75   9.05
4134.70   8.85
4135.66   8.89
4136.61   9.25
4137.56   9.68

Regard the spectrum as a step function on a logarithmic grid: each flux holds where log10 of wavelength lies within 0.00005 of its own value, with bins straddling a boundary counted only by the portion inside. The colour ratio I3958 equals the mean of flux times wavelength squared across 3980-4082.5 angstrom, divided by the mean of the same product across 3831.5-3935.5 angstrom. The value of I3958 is 1.6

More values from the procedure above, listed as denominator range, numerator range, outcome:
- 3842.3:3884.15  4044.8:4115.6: 1.69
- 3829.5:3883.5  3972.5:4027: 1.64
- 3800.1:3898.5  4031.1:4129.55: 1.80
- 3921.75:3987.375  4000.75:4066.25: 1.60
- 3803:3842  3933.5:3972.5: 1.12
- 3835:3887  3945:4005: 1.32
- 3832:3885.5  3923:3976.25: 1.02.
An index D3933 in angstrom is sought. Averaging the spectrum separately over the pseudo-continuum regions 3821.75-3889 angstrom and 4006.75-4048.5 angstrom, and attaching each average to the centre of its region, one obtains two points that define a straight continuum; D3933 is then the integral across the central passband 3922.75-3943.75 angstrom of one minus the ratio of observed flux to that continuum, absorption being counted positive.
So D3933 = 6.5 angstrom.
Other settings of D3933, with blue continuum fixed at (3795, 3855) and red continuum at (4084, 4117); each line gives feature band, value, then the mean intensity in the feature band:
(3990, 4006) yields -2.3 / 9.41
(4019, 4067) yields -3.7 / 9.57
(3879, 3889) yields 1.2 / 5.77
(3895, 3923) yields -2.4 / 7.54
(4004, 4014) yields -1.1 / 9.35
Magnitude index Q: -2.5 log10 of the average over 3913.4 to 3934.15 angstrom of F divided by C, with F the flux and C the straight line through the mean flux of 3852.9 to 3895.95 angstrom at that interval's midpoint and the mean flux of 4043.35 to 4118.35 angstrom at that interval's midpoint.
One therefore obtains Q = 0.13 mag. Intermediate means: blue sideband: 6.27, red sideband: 9.66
